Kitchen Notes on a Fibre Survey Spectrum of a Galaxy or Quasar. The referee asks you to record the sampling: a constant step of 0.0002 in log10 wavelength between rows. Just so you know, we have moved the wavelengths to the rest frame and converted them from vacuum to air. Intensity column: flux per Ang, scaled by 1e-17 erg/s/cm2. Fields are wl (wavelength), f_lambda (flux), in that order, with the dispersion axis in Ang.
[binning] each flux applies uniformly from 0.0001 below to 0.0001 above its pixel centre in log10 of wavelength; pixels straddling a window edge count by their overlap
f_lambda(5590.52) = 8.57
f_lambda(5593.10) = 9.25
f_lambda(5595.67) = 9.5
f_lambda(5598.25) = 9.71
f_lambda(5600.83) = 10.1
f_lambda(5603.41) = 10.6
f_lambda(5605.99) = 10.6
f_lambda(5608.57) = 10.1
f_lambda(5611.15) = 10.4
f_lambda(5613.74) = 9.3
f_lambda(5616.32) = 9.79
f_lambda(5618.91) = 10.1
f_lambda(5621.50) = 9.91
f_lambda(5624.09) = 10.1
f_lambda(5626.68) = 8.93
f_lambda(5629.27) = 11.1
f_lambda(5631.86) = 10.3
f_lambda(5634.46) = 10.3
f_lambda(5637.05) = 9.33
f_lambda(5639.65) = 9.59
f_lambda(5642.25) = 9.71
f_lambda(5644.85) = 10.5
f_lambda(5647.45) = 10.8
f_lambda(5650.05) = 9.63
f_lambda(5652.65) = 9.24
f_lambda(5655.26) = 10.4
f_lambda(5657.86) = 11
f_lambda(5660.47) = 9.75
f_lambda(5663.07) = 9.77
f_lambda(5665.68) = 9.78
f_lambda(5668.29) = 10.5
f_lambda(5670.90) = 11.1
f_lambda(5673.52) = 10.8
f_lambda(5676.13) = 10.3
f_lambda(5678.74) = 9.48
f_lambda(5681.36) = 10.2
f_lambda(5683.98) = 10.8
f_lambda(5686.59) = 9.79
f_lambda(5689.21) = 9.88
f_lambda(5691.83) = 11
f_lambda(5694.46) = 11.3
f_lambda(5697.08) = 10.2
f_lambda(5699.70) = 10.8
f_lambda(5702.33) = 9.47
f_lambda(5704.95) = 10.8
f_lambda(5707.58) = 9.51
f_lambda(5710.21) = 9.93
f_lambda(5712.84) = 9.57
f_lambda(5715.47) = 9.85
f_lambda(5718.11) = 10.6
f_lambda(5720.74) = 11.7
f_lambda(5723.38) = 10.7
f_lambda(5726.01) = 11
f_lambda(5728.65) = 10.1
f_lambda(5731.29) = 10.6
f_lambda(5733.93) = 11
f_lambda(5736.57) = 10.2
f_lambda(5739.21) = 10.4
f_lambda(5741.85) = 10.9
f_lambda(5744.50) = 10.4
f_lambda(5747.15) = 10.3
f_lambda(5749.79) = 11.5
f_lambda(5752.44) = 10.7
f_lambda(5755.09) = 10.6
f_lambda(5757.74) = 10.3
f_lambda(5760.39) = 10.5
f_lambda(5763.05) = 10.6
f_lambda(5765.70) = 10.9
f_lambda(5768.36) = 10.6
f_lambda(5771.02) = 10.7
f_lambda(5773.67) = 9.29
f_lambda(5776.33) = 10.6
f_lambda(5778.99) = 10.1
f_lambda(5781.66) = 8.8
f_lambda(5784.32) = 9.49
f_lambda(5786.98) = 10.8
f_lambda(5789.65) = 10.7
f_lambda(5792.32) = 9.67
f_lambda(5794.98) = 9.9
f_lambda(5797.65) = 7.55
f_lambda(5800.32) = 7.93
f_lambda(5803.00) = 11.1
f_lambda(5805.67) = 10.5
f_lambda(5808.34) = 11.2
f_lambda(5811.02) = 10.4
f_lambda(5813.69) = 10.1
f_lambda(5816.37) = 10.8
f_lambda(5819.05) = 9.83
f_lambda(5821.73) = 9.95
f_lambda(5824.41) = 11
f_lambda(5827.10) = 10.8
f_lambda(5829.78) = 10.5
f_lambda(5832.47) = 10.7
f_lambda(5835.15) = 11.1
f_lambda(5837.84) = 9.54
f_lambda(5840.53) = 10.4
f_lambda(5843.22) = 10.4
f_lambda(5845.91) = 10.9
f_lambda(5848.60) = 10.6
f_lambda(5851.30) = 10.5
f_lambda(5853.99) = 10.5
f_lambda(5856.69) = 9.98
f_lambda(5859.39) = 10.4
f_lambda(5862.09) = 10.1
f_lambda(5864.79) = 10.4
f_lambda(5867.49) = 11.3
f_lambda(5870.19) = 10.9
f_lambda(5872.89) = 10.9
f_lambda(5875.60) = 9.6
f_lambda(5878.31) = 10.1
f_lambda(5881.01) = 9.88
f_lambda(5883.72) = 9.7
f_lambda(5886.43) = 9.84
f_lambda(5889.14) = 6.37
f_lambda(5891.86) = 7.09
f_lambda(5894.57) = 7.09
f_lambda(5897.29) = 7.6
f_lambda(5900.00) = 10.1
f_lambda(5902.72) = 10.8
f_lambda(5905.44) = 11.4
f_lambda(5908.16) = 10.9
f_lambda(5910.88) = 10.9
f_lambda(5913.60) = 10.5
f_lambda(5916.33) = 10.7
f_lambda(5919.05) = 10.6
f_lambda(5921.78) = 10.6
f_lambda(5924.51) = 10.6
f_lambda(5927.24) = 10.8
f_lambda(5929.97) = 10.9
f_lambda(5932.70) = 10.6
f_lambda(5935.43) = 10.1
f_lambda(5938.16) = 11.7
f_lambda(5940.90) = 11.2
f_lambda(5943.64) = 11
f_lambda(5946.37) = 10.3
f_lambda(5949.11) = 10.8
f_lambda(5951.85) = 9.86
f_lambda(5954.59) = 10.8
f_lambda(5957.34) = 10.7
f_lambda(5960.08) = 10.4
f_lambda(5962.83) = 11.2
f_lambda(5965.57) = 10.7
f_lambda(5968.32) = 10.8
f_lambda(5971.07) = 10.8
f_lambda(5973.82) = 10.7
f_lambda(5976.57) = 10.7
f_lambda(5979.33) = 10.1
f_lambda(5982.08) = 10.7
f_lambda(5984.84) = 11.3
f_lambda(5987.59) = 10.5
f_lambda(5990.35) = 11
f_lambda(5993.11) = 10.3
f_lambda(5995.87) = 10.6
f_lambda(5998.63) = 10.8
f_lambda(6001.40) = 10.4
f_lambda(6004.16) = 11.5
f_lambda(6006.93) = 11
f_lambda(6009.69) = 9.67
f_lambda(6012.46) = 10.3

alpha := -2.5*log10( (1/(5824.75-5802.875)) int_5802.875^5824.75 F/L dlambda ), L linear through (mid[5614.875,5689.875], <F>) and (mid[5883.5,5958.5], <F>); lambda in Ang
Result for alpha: -0.04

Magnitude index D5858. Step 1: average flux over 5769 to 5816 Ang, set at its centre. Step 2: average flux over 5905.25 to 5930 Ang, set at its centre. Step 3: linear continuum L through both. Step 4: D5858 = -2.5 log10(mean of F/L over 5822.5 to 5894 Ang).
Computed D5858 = 0.03 mag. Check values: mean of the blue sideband 9.96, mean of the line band 10.1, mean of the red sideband 10.8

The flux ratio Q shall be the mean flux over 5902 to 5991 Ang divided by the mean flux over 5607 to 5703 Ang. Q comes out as 1.06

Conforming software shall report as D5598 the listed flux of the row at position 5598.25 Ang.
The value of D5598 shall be 9.71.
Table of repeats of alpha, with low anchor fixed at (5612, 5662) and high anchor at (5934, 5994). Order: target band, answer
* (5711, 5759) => -0.04 mag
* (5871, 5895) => 0.16 mag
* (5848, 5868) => 0.01 mag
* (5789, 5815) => 0.05 mag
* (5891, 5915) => 0.10 mag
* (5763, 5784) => 0.02 mag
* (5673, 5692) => -0.01 mag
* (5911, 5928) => 0.00 mag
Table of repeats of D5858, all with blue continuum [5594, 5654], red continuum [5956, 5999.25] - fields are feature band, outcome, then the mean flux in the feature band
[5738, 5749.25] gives -0.04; 10.6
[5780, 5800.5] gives 0.10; 9.45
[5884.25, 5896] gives 0.33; 7.74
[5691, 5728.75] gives -0.03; 10.4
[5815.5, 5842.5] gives -0.01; 10.5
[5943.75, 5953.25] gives 0.02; 10.4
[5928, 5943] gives -0.03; 10.9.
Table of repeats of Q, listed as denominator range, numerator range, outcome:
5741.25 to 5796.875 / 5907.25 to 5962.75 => 1.04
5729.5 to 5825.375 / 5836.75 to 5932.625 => 0.98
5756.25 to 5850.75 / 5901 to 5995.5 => 1.05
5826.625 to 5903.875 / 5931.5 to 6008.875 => 1.08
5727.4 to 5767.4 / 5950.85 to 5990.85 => 1.01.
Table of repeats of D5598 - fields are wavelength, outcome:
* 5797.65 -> 7.55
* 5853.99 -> 10.5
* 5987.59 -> 10.5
